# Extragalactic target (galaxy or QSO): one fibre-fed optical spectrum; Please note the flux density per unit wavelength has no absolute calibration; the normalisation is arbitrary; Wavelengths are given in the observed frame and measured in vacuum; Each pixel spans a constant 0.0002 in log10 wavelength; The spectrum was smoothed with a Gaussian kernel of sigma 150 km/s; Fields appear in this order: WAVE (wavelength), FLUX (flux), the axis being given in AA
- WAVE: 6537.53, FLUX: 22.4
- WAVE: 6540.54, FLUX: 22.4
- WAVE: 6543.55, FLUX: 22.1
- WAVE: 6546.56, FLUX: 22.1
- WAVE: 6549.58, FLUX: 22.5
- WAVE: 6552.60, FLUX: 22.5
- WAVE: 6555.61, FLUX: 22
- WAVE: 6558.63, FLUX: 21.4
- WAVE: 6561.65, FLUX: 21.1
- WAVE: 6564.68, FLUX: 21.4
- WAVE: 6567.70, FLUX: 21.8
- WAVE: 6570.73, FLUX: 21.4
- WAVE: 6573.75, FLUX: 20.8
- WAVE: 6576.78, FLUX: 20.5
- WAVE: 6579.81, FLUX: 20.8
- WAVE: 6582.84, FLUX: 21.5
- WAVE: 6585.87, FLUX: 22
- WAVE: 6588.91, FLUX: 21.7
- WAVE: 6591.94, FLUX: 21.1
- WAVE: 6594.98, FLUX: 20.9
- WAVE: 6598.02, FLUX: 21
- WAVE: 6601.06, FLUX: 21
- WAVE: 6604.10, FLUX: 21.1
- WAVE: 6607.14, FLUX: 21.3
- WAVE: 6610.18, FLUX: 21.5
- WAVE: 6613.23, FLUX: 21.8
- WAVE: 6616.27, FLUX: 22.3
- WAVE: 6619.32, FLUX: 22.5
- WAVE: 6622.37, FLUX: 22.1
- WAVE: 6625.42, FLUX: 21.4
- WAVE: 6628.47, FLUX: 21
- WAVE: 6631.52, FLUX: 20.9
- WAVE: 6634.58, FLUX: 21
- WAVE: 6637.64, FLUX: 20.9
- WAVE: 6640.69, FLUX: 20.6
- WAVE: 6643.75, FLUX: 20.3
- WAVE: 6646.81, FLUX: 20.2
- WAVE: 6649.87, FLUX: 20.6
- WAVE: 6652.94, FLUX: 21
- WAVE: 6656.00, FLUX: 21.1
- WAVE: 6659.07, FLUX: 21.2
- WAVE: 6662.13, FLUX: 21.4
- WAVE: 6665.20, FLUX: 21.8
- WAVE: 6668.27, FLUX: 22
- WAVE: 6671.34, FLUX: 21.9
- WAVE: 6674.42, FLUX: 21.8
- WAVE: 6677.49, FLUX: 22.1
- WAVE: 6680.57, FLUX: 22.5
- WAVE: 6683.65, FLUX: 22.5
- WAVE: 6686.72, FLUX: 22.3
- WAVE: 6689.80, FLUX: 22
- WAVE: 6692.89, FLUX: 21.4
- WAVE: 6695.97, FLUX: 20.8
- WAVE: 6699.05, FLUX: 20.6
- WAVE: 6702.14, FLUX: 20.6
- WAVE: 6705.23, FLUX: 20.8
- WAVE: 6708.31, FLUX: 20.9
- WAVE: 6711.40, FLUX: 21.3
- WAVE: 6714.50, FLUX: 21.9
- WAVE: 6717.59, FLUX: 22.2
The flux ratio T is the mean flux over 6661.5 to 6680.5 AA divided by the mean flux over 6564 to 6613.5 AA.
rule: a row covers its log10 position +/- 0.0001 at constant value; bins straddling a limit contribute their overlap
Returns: 1.03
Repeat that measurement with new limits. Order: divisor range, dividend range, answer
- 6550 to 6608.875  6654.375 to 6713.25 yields 1.01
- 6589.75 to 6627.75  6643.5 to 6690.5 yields 1.00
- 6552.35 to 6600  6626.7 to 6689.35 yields 1.00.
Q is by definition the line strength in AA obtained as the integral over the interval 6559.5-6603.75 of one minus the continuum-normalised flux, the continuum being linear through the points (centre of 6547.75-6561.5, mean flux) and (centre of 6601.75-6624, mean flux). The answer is 1.4 AA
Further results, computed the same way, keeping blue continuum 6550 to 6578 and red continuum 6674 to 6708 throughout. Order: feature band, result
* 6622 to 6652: 0.9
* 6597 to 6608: 0.2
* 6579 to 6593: 0.0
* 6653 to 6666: 0.1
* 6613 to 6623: -0.3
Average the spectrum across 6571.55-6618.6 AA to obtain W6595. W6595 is 21.3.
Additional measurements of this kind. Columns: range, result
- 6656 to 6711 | 21.5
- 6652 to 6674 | 21.5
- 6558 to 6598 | 21.2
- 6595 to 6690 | 21.4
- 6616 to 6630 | 21.8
